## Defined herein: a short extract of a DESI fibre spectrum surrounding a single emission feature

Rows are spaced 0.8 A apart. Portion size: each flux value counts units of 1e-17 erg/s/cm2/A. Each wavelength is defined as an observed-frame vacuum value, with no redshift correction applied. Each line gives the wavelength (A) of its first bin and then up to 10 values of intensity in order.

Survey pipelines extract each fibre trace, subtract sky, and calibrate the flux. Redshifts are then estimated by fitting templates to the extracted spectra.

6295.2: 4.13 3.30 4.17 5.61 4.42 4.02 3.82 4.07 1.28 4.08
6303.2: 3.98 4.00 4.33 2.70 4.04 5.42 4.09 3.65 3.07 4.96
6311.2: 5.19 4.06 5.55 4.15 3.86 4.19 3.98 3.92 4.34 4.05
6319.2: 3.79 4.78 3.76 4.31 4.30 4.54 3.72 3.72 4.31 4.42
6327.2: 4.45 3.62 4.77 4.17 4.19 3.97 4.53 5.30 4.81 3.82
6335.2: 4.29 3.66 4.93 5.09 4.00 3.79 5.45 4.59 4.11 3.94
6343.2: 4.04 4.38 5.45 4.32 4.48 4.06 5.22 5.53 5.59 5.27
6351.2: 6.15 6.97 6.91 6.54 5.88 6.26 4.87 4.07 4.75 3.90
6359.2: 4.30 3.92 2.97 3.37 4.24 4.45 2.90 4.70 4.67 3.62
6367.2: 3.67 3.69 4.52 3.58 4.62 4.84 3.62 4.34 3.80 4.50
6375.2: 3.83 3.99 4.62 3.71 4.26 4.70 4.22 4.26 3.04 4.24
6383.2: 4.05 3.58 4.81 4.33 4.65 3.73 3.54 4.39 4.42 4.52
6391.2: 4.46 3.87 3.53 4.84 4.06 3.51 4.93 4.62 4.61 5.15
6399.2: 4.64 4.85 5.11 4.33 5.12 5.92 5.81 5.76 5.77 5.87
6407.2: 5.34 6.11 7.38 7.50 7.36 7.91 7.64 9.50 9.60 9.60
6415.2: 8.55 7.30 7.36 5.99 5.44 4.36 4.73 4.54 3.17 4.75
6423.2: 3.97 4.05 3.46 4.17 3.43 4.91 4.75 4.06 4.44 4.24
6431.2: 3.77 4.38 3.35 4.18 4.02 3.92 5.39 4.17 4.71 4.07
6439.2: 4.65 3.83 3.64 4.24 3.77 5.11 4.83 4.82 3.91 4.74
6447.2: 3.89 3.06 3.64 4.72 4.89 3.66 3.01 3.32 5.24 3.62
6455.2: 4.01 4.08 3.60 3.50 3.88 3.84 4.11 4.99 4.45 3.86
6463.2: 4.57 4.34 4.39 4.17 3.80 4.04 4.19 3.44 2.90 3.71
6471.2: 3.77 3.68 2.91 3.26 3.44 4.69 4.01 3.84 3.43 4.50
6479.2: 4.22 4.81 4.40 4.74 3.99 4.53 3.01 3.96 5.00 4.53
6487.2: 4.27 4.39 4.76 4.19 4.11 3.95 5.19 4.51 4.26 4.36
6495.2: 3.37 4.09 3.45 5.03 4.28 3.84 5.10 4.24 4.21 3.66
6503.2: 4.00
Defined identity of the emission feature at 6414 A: [O III] 5007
